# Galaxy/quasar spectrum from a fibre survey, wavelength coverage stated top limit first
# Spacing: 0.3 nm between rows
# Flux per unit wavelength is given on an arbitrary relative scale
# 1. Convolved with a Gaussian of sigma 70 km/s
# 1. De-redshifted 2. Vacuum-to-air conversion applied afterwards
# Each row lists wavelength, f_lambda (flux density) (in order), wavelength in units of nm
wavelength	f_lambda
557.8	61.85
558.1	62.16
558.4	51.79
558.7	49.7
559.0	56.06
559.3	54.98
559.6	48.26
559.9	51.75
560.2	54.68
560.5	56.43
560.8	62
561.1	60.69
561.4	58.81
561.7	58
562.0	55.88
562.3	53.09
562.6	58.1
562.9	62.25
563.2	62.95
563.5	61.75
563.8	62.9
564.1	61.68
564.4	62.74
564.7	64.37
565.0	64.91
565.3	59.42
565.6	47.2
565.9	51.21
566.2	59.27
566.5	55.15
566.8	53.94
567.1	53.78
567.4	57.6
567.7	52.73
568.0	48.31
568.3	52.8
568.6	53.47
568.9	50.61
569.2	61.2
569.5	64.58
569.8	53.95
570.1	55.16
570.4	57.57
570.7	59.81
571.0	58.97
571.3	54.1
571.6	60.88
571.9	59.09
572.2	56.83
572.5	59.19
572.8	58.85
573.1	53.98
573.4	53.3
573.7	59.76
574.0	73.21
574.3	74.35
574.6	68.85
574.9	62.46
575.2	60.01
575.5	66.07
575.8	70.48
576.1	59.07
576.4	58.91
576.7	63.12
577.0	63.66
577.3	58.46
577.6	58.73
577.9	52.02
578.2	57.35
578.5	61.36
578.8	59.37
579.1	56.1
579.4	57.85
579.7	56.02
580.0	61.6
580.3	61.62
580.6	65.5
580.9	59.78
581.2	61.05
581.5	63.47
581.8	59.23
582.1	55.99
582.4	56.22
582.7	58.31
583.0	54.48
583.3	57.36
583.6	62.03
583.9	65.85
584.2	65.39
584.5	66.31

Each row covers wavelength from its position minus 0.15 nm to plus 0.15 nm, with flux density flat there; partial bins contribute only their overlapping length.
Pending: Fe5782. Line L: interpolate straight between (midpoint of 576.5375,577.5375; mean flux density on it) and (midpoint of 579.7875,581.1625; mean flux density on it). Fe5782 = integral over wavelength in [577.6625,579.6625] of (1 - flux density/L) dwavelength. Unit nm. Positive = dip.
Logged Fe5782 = 0.14 nm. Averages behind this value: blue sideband 61.4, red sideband 61.8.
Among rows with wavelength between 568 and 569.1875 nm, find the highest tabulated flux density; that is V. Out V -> 53.47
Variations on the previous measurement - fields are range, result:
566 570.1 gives 64.58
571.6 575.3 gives 74.35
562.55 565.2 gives 64.91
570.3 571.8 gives 60.88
